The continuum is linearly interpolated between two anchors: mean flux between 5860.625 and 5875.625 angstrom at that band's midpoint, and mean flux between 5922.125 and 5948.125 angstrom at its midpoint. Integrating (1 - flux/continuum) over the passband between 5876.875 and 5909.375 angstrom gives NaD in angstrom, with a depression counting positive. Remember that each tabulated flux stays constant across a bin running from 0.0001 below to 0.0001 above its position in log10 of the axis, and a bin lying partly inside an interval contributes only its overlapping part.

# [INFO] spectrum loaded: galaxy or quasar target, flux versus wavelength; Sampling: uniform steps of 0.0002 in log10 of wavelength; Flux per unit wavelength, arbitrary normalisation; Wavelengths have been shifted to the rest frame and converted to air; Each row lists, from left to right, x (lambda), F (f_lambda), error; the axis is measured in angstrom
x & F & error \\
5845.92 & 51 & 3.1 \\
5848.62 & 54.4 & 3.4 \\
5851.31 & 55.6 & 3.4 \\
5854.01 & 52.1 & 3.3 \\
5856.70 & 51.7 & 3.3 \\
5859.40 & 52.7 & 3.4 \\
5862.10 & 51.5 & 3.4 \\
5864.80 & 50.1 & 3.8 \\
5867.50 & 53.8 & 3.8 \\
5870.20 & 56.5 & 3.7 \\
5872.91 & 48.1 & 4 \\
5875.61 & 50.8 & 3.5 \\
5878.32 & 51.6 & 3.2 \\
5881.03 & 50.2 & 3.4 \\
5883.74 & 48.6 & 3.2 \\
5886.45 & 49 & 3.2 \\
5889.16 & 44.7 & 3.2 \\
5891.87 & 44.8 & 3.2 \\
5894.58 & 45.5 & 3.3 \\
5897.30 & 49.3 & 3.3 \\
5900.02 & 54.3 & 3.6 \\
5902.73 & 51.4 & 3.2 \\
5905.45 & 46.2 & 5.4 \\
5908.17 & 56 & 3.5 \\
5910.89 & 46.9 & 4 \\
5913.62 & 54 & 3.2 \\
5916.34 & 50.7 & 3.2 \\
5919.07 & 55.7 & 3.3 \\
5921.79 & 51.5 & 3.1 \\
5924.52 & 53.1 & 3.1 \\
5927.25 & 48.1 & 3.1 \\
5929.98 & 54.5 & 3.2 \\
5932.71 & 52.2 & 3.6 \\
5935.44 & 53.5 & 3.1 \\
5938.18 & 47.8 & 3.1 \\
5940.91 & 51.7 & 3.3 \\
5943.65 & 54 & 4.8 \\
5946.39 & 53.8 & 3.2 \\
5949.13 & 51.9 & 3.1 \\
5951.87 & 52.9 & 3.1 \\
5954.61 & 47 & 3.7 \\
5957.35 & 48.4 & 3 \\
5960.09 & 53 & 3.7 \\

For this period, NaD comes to 1.7 angstrom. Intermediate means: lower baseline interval 51.9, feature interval 49.3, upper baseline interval 52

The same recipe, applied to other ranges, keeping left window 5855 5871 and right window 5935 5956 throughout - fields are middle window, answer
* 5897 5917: 0.30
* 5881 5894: 1.30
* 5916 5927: -0.14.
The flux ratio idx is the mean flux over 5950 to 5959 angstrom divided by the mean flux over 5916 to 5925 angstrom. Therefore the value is 0.94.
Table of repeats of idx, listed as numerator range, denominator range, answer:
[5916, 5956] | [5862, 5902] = 1.04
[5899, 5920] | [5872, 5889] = 1.05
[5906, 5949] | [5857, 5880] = 1.01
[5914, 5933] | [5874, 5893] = 1.08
